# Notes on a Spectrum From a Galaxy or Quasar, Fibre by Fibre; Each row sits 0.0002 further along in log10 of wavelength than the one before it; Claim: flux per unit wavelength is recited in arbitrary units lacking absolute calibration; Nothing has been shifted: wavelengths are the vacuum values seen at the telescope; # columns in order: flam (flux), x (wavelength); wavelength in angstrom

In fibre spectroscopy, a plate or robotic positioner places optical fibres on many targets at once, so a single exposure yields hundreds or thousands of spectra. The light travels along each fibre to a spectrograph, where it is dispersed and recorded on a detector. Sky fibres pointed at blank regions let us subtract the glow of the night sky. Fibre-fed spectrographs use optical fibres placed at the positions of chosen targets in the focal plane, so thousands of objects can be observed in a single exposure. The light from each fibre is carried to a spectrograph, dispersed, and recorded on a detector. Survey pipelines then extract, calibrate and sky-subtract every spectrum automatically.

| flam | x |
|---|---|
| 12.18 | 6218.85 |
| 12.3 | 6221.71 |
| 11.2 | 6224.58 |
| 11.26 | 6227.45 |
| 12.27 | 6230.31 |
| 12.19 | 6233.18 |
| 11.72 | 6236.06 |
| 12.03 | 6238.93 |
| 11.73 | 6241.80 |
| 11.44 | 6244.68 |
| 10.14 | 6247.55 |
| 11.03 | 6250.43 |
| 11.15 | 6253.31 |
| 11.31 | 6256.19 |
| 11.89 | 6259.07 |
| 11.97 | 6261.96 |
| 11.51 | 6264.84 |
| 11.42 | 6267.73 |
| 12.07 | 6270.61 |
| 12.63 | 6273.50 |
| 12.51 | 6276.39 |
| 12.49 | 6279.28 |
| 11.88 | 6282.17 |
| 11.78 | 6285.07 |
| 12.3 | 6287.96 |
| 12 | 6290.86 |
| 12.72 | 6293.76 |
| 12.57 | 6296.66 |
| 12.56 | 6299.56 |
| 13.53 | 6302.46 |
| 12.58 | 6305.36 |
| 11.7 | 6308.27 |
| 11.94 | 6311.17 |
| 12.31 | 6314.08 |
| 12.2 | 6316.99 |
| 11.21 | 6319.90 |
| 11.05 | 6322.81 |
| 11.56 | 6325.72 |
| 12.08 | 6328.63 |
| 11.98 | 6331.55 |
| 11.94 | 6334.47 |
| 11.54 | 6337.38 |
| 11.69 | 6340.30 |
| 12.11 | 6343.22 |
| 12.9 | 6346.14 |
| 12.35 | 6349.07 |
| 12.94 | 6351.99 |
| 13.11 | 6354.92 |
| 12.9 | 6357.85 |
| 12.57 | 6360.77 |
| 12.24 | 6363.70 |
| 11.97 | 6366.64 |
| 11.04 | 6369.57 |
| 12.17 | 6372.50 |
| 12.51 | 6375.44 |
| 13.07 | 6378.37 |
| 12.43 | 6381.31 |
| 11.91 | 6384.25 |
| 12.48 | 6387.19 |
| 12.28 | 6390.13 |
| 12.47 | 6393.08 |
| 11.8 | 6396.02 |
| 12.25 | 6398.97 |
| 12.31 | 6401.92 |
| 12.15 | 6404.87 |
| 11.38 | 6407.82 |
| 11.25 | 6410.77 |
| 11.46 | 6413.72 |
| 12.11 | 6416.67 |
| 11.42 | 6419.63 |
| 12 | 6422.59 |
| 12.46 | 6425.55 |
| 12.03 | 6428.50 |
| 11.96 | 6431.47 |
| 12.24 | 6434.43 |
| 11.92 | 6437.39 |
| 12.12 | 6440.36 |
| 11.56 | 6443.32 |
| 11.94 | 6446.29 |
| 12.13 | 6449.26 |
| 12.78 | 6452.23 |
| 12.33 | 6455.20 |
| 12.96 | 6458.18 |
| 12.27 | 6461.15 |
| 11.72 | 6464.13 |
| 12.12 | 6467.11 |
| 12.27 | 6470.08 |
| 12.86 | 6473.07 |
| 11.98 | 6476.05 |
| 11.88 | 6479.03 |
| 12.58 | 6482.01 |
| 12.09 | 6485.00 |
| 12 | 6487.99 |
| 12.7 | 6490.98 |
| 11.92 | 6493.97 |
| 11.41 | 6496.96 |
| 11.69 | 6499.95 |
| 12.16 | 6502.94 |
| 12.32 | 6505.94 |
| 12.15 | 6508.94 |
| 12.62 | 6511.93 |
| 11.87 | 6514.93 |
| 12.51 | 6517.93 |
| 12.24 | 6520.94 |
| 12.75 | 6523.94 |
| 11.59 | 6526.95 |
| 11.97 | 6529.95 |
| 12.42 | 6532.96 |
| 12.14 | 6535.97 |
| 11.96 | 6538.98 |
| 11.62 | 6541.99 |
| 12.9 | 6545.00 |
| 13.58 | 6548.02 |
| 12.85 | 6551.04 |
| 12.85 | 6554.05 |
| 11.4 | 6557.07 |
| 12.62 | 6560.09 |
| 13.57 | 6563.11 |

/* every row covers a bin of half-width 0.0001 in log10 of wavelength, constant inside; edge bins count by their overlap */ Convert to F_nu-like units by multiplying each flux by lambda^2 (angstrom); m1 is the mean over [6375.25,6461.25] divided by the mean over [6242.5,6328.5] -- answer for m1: 1.06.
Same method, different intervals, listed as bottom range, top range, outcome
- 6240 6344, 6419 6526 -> 1.08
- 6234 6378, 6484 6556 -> 1.09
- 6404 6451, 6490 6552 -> 1.06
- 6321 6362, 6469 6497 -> 1.05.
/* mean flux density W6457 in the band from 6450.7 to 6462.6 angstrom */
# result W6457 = 12.6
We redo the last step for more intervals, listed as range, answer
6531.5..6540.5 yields 12.2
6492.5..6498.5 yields 11.7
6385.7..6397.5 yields 12.3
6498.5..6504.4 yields 11.9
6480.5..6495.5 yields 12.3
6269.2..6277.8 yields 12.4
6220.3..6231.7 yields 11.8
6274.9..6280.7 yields 12.5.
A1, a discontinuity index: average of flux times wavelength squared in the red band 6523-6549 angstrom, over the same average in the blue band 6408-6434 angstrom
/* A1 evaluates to 1.08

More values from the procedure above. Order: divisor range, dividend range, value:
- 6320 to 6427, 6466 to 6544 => 1.05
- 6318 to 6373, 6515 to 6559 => 1.08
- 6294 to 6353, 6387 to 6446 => 1.01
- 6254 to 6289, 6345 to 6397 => 1.07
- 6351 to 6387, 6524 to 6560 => 1.05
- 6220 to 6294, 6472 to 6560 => 1.13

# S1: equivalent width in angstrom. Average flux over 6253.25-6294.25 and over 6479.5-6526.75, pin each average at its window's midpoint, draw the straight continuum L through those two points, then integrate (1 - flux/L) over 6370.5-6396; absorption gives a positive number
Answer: -0.6 angstrom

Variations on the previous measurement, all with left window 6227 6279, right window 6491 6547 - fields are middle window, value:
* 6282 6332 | -1.34 angstrom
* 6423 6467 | -0.50 angstrom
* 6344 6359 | -1.18 angstrom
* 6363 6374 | 0.07 angstrom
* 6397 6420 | 0.31 angstrom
